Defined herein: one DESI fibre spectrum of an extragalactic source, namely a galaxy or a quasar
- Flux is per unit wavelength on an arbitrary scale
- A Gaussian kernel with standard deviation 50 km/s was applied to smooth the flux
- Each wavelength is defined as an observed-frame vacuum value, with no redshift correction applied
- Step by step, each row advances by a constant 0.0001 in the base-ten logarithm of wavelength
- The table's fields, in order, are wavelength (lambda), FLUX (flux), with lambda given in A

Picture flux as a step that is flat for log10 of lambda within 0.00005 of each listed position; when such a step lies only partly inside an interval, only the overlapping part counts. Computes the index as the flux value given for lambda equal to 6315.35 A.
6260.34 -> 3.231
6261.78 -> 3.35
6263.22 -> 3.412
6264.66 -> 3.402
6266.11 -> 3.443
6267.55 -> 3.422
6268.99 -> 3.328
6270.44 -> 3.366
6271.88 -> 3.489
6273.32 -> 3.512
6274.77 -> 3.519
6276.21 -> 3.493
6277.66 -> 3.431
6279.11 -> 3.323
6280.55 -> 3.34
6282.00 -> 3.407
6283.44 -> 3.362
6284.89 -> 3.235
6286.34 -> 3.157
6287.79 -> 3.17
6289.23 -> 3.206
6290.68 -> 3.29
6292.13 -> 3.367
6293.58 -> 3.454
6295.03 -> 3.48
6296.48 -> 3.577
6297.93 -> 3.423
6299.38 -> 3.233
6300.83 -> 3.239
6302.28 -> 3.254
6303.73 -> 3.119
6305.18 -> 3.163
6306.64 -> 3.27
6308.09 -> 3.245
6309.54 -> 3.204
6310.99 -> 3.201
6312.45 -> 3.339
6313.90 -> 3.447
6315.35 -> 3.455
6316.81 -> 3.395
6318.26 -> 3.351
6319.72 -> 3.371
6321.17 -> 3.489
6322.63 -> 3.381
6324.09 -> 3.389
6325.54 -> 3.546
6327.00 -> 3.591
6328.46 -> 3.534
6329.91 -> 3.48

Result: 3.455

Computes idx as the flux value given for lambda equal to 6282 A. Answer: 3.407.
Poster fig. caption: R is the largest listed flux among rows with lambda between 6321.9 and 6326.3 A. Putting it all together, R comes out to 3.546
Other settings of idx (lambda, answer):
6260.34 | 3.231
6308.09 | 3.245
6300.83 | 3.239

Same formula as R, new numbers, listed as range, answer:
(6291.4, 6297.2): 3.577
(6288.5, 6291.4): 3.29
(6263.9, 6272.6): 3.489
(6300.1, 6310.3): 3.27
